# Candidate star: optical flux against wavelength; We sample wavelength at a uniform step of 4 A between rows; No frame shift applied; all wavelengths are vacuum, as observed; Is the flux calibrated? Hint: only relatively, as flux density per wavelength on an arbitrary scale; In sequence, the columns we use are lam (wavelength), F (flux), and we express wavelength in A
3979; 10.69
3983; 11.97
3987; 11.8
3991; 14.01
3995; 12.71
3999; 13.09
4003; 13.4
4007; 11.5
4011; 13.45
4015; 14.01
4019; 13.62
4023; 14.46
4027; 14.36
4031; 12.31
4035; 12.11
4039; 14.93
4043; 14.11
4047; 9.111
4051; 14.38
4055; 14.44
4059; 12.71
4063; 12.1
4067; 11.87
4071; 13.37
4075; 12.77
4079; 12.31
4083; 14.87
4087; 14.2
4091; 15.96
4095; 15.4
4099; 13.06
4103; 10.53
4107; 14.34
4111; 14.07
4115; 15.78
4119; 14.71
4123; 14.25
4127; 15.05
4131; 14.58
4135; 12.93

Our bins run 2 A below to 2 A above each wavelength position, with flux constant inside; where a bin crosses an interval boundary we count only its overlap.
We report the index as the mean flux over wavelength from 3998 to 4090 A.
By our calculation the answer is 13.2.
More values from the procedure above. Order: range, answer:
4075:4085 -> 13.4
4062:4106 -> 13.4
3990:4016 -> 13.1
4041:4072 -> 12.7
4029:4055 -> 12.9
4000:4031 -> 13.4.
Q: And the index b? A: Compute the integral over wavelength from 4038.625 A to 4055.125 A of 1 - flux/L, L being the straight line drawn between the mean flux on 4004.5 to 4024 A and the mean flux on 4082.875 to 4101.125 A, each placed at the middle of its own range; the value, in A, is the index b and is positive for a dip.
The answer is 0.9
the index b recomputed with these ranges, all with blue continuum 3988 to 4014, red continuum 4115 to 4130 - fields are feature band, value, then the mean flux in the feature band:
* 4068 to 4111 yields 2.0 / 13.7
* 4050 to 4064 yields 0.4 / 13.4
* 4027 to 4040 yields 0.3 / 13.2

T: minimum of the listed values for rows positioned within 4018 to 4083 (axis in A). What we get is 9.111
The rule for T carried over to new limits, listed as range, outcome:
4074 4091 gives 12.31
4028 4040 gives 12.11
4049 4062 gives 12.71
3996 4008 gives 11.5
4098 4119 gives 10.53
